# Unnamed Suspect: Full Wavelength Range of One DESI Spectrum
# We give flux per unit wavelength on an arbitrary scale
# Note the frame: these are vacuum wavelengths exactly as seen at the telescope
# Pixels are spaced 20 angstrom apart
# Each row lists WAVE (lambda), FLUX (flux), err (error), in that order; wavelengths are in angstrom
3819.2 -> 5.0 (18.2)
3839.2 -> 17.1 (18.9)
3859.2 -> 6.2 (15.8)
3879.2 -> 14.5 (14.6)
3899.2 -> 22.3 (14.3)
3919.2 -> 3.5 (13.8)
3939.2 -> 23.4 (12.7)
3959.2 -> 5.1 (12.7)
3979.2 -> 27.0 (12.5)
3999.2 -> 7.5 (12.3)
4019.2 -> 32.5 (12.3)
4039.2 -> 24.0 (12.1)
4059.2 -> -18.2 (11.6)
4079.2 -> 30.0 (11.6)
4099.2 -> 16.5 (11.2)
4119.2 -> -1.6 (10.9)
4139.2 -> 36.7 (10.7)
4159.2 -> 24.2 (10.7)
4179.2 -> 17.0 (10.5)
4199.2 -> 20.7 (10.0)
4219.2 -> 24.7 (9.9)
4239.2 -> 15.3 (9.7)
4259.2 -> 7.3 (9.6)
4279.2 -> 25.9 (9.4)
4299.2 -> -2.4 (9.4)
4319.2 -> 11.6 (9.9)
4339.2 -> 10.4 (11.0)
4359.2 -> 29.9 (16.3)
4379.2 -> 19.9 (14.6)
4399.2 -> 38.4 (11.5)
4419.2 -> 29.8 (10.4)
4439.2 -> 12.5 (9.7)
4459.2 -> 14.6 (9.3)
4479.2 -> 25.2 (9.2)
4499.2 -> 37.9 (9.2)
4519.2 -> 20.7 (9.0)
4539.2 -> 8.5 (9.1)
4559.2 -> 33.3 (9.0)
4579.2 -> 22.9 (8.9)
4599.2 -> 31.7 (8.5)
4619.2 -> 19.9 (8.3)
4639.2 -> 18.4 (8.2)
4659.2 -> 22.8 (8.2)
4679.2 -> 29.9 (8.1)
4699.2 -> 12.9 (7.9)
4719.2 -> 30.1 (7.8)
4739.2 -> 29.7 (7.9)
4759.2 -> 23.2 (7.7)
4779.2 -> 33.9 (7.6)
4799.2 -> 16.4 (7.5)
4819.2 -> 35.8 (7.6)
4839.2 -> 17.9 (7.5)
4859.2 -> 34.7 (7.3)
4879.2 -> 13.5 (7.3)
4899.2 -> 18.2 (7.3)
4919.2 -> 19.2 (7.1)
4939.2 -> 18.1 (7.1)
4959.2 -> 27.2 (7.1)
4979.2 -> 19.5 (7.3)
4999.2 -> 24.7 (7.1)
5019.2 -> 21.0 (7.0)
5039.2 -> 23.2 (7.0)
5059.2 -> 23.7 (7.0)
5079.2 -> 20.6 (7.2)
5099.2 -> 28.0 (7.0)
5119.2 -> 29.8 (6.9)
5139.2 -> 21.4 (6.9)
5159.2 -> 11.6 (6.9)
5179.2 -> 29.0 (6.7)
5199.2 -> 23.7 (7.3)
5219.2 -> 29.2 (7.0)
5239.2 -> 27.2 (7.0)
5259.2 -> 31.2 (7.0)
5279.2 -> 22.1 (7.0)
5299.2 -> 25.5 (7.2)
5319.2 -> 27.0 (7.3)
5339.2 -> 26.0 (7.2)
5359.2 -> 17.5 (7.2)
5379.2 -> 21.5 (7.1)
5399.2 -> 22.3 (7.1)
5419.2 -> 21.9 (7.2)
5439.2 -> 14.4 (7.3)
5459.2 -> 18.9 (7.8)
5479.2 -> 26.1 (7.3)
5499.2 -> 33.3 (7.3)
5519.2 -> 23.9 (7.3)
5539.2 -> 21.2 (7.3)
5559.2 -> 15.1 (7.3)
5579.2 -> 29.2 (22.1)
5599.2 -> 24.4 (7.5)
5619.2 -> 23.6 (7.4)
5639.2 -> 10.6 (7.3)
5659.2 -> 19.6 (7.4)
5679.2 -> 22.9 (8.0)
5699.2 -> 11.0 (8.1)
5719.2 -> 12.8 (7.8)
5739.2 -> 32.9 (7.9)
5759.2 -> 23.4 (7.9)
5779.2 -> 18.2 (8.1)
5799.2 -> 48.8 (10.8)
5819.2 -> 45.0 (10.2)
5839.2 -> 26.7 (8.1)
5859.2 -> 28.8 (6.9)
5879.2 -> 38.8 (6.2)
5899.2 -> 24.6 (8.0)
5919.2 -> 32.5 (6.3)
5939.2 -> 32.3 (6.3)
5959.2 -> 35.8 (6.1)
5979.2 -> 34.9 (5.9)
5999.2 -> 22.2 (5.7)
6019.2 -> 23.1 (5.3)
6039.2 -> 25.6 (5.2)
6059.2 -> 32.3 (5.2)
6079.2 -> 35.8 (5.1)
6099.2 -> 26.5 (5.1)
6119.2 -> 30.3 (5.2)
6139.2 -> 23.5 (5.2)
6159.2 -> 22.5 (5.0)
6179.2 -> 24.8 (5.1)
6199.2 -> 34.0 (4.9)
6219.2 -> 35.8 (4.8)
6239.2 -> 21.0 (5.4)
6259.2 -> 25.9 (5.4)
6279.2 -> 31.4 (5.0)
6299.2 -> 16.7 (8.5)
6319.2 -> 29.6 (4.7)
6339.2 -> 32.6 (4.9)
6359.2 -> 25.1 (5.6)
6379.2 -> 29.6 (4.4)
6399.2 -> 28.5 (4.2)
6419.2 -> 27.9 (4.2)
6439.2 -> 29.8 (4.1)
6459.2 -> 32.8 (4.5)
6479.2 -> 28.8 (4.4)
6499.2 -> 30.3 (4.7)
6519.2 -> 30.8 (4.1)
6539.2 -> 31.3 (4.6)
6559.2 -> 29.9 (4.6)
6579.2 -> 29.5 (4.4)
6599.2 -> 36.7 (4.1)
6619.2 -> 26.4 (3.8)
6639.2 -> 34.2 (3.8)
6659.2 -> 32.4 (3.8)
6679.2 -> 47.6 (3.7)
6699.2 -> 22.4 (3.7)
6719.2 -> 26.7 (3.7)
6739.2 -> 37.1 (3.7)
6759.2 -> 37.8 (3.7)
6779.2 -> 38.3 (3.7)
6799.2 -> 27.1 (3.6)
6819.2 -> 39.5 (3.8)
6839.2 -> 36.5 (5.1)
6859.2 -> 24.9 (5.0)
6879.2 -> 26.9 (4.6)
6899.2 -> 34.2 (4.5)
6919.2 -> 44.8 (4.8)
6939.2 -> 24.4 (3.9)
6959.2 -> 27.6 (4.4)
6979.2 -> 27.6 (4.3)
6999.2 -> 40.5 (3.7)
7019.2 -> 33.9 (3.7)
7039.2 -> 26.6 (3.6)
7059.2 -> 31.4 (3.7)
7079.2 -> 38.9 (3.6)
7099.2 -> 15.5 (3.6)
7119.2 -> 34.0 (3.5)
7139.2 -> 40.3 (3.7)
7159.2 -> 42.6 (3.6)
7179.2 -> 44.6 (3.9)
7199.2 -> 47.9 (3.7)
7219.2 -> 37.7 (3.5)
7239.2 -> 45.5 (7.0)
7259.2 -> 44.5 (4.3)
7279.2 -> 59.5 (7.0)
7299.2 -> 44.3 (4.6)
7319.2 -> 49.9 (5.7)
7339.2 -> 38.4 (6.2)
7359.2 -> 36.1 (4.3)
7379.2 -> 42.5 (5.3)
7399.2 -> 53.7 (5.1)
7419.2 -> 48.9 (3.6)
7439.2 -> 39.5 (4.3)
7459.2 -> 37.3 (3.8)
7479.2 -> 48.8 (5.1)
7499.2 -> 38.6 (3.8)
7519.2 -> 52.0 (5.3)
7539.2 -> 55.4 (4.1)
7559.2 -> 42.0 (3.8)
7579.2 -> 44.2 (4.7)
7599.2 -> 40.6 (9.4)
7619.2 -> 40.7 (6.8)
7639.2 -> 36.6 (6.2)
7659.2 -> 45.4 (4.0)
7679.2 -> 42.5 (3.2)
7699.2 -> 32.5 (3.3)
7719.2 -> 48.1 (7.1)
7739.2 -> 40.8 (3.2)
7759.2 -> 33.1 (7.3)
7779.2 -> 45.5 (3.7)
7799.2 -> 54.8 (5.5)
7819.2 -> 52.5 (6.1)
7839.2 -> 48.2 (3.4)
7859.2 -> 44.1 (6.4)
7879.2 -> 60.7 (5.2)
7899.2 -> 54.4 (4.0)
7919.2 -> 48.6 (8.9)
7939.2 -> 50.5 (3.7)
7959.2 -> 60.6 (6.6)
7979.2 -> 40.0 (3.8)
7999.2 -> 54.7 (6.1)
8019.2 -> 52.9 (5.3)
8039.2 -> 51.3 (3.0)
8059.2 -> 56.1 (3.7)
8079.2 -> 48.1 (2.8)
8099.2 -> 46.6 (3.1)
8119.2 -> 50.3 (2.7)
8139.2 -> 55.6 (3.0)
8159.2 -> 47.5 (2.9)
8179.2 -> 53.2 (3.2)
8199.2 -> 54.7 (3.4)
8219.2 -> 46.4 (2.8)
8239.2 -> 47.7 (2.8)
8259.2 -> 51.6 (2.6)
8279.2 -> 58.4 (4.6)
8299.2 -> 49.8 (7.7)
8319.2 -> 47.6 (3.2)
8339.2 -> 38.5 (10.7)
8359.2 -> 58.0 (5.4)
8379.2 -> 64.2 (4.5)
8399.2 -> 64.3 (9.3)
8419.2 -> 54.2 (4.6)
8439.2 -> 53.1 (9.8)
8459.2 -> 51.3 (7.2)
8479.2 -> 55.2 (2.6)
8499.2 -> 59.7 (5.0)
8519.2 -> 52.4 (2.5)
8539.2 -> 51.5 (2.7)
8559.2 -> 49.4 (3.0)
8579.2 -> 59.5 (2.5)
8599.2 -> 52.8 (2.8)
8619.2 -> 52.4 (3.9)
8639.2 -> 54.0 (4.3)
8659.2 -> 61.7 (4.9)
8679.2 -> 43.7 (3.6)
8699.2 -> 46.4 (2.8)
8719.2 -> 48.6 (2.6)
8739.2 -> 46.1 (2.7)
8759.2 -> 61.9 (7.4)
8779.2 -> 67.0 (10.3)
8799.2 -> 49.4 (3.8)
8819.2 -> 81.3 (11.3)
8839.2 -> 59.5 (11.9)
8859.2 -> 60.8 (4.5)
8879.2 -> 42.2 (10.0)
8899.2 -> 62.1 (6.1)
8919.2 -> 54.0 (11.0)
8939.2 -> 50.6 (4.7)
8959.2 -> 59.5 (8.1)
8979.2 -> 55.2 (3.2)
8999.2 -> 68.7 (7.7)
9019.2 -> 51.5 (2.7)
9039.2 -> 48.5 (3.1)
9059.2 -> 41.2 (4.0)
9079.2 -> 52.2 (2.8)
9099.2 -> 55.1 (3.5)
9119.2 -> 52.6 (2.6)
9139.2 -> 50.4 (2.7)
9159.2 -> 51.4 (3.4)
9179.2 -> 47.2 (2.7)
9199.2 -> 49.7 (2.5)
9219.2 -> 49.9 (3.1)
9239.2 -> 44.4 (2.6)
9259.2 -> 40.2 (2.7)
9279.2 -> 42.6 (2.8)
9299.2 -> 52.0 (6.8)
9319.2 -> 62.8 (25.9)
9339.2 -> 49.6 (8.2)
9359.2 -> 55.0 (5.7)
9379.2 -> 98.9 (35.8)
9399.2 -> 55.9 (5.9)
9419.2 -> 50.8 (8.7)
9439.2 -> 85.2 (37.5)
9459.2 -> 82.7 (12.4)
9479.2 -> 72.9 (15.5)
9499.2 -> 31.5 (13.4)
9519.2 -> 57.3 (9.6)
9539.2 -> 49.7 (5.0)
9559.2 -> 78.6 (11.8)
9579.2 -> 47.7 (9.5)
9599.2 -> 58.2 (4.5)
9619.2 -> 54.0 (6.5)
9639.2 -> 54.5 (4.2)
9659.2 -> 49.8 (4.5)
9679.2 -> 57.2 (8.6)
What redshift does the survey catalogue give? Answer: 0.79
